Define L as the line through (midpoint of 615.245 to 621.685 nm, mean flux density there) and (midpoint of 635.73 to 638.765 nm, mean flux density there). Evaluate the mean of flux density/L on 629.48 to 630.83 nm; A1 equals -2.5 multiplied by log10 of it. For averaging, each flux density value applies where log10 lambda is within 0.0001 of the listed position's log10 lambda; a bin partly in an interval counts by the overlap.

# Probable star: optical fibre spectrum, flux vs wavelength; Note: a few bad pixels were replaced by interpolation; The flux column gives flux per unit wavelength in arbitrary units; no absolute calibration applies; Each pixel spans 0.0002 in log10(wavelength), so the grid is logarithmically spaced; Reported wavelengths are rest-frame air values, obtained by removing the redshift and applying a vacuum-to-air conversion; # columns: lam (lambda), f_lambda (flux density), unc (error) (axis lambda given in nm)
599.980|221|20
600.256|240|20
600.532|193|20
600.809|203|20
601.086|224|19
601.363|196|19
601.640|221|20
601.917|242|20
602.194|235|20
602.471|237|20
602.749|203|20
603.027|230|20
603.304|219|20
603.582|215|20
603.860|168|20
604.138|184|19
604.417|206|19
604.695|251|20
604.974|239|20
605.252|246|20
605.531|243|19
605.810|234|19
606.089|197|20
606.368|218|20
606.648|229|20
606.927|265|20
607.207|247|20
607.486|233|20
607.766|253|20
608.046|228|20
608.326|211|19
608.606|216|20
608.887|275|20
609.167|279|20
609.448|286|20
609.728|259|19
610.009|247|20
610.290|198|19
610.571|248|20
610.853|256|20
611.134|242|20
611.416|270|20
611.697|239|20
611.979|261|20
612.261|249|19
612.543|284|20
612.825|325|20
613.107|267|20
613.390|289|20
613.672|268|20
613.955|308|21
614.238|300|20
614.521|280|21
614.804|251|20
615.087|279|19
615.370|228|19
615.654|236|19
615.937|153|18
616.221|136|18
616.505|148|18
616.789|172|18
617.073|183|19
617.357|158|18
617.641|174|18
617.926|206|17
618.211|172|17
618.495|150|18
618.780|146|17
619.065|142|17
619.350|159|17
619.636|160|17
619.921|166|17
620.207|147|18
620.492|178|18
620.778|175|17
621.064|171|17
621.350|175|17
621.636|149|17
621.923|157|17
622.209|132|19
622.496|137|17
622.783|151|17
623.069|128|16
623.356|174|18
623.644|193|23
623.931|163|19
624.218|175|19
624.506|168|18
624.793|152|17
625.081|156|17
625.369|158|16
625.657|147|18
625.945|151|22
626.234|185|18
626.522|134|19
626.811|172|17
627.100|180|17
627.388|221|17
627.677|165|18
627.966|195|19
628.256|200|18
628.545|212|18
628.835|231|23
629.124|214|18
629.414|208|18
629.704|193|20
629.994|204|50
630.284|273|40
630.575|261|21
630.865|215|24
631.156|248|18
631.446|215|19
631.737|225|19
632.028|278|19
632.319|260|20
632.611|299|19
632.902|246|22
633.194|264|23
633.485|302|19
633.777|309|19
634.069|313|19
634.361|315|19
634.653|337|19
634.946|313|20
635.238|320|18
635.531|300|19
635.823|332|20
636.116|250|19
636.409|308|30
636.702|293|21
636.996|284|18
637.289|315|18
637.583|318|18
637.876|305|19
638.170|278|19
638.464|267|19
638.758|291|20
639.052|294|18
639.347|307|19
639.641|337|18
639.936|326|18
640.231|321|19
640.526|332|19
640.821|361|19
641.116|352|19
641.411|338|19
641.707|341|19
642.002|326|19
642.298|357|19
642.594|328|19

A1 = 0.08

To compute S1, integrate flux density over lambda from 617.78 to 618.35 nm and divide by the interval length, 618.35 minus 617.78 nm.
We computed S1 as 189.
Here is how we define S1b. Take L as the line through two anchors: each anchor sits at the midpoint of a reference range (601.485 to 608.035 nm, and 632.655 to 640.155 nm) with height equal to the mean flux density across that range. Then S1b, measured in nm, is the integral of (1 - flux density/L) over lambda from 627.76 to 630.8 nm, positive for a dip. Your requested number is 0.71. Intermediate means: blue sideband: 227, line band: 218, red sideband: 301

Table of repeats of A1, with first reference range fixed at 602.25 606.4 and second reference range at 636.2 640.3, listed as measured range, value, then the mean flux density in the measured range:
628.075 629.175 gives 0.29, 214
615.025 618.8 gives 0.35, 181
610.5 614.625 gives -0.14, 273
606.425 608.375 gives -0.05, 238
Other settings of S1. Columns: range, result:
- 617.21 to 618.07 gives 179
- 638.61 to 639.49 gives 297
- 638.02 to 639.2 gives 282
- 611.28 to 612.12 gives 257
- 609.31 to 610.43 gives 248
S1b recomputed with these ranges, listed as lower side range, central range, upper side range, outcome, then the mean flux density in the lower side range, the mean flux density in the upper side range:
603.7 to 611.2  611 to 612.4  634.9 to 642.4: -0.04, 235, 314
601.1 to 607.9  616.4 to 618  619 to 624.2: 0.03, 225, 159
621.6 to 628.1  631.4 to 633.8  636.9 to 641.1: -0.21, 163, 311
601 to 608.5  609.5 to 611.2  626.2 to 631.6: -0.18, 225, 207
